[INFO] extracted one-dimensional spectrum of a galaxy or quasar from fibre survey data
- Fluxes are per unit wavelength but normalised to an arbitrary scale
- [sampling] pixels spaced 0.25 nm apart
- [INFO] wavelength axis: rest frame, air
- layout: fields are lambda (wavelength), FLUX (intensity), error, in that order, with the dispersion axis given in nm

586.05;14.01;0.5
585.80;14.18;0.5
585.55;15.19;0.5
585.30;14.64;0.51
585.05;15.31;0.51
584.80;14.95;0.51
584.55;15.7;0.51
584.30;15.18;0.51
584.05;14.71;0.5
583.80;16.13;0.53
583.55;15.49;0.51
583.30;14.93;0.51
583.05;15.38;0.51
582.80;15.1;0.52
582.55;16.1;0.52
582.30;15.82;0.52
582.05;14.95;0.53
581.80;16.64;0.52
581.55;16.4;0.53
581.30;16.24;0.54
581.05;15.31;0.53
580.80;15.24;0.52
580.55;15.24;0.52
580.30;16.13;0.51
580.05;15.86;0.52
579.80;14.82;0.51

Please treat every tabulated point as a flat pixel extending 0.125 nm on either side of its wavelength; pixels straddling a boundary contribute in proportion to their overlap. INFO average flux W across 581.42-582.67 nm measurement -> 16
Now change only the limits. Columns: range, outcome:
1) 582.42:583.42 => 15.4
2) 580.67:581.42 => 15.6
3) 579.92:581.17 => 15.6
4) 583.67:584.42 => 15.3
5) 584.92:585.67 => 15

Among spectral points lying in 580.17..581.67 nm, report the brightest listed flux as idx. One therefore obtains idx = 16.4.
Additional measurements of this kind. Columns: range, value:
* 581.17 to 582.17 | 16.64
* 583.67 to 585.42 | 16.13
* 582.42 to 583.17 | 16.1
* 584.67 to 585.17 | 15.31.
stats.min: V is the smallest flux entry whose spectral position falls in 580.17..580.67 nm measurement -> 15.24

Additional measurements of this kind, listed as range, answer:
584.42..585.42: 14.64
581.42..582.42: 14.95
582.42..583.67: 14.93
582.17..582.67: 15.82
